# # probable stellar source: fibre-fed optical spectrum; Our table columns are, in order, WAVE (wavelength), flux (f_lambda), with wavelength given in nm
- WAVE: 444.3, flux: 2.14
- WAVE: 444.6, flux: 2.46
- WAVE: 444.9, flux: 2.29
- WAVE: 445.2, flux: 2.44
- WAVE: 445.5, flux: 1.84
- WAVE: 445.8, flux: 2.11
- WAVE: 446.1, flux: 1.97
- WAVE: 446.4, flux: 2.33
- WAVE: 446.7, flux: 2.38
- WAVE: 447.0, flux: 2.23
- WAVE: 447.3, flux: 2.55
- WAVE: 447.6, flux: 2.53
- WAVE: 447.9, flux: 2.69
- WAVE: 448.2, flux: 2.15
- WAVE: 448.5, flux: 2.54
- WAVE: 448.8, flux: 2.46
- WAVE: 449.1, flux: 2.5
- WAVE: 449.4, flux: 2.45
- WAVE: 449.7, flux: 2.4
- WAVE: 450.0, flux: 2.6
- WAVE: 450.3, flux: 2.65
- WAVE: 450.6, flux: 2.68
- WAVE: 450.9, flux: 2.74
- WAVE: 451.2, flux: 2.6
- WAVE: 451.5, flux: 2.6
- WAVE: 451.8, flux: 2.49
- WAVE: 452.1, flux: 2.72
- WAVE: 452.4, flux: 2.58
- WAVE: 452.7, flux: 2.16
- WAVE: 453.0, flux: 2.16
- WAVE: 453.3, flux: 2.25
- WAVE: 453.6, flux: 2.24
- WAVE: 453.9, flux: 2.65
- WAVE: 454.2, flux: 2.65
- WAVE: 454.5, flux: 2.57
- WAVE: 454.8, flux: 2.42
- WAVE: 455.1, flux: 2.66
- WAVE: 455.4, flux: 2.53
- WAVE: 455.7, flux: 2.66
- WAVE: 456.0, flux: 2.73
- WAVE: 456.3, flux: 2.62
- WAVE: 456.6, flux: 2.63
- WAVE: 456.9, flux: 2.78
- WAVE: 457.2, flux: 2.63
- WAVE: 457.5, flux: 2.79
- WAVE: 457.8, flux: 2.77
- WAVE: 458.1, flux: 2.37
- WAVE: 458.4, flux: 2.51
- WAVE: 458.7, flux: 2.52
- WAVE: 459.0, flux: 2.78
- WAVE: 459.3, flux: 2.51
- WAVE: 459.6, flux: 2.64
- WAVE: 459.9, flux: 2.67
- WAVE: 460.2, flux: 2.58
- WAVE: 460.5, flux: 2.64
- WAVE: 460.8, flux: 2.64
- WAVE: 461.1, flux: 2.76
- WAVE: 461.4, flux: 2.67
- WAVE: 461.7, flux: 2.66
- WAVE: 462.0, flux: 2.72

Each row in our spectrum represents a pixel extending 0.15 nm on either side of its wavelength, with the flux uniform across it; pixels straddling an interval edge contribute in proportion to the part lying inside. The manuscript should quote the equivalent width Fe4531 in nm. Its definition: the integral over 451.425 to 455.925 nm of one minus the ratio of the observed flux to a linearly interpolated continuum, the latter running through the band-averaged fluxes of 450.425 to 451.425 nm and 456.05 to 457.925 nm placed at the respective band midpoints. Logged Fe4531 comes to 0.32 nm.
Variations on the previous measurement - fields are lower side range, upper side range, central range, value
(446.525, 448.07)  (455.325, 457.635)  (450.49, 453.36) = 0.08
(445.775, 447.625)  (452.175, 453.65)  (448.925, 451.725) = -0.34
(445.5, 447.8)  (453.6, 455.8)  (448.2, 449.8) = -0.05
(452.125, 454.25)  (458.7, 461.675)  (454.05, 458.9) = -0.20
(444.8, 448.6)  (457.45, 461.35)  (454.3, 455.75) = -0.03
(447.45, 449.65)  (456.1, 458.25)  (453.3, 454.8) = 0.06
